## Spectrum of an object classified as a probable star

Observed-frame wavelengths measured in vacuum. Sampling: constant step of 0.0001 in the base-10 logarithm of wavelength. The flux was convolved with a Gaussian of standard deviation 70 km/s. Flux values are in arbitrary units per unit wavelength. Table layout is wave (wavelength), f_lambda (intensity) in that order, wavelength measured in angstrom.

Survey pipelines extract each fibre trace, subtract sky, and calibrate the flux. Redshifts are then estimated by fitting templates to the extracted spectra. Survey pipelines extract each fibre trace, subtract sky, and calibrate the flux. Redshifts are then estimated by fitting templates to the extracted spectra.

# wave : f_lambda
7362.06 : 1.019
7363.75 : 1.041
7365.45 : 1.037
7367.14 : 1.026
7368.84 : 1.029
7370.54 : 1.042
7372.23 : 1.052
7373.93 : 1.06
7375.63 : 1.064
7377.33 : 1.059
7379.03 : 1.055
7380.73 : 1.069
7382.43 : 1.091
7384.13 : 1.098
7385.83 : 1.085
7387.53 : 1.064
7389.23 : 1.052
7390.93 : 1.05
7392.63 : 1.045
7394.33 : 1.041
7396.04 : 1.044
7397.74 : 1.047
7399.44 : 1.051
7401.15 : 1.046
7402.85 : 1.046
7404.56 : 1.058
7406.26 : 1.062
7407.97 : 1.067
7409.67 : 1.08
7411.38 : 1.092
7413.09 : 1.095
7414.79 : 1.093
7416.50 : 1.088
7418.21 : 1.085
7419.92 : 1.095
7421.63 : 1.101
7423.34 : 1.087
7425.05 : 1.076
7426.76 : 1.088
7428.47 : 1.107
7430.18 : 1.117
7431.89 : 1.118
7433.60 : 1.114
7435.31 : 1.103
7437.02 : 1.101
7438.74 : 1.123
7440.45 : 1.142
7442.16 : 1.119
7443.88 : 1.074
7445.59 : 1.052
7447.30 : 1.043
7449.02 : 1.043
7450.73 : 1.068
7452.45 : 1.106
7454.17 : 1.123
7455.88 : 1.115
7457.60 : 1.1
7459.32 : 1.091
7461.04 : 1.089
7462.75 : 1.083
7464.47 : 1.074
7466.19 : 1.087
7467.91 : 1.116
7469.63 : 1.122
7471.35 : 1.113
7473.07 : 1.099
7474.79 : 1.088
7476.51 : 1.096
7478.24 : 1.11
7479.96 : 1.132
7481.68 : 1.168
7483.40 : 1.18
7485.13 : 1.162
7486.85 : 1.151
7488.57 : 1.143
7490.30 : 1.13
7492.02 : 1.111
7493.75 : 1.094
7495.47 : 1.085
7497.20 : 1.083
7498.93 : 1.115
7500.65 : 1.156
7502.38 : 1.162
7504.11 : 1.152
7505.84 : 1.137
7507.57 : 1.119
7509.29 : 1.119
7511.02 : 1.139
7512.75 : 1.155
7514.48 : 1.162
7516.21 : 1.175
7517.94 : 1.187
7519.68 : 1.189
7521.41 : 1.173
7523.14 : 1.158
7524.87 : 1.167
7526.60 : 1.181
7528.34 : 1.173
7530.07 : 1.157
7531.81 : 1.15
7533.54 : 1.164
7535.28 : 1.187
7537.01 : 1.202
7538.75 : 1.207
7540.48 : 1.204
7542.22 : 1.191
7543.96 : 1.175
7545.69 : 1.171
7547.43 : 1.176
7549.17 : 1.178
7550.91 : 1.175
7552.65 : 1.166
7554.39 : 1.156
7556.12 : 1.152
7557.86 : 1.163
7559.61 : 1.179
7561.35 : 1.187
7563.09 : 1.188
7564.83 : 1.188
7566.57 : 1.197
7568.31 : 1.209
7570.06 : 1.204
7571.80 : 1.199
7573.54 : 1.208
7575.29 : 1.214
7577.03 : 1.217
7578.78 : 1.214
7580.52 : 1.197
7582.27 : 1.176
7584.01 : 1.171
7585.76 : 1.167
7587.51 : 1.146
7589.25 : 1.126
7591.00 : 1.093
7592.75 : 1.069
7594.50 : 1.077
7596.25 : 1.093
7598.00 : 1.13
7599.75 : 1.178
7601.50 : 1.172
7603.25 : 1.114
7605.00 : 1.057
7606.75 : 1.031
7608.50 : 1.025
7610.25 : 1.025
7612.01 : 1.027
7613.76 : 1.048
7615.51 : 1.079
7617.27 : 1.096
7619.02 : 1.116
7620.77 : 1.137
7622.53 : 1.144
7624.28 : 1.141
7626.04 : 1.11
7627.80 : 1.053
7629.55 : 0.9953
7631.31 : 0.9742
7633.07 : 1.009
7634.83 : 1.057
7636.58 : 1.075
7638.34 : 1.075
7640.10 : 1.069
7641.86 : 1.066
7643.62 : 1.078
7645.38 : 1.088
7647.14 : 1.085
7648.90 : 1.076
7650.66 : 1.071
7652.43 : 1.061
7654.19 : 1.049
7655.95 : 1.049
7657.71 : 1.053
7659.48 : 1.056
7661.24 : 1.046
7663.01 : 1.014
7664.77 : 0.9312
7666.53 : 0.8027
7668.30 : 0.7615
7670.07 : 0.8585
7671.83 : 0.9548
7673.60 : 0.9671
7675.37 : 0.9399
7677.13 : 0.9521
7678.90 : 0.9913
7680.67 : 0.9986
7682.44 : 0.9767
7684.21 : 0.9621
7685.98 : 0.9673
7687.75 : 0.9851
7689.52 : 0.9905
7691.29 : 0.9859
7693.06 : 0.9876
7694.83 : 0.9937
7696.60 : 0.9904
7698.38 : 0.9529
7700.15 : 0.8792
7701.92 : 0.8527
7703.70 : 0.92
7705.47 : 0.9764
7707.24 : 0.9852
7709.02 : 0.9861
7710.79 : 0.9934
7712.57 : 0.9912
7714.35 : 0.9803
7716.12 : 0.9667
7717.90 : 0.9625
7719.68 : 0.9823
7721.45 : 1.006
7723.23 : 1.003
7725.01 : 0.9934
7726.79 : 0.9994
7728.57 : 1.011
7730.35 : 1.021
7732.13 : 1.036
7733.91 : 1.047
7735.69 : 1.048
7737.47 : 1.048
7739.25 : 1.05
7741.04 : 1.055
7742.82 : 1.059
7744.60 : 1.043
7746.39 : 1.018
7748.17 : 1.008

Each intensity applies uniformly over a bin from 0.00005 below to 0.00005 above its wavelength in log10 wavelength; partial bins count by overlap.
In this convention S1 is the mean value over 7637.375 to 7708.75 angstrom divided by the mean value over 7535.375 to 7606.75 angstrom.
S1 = 0.85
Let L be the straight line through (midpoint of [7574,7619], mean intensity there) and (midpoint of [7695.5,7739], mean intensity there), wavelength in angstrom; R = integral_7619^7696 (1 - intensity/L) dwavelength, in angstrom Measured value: 2.6 angstrom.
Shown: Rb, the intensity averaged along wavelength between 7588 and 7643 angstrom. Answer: 1.08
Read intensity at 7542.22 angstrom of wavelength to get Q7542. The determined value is 1.191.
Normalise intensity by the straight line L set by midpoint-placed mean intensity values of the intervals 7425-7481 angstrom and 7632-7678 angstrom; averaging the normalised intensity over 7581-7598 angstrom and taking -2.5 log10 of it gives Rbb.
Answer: -0.088 mag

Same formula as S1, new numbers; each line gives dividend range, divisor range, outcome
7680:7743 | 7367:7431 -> 0.93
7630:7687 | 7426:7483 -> 0.91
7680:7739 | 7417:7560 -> 0.87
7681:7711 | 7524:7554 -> 0.82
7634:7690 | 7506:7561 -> 0.86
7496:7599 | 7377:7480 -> 1.07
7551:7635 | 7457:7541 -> 0.99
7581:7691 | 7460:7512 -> 0.93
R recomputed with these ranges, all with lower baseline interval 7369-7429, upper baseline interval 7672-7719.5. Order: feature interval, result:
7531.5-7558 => -4.1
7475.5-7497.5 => -1.9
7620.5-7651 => -2.6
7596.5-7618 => -1.8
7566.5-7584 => -3.4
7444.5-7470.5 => -1.0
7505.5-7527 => -2.7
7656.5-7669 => 0.3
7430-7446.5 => -0.8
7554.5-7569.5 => -2.5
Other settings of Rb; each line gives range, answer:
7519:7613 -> 1.16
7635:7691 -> 1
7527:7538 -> 1.17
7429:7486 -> 1.11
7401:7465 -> 1.09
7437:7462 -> 1.09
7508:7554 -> 1.17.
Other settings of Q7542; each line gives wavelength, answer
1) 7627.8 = 1.053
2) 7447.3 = 1.043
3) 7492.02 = 1.111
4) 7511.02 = 1.139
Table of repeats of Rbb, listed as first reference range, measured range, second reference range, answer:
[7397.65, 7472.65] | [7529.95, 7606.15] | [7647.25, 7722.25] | -0.137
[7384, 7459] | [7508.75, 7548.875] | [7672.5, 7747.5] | -0.123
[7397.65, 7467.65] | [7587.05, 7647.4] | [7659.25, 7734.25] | -0.081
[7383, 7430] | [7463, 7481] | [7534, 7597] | 0.010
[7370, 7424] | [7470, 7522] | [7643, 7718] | -0.099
